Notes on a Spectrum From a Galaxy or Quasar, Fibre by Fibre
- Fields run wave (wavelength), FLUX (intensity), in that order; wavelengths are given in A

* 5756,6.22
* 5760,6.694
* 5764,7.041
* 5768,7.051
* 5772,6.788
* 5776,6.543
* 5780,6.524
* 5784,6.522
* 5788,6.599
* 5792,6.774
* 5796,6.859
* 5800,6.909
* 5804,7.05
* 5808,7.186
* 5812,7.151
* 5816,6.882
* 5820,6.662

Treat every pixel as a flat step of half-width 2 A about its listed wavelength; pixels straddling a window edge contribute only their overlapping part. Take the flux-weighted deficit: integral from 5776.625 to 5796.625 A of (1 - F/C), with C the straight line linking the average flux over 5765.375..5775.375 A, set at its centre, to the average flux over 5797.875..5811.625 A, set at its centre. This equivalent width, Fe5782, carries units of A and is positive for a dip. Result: 0.9 A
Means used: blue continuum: 6.88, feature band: 6.63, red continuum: 7.06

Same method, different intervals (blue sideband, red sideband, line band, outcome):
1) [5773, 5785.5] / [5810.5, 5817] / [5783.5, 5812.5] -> -0.32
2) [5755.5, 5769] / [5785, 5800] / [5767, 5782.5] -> 0.17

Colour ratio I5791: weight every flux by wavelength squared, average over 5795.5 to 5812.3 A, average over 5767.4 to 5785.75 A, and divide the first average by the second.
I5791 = 1.1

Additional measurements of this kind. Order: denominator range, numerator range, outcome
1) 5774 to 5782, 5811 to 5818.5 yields 1.08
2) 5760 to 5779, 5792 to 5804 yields 1.02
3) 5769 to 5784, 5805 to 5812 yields 1.09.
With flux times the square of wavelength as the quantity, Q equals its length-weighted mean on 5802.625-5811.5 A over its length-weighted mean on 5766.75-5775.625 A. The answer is 1.06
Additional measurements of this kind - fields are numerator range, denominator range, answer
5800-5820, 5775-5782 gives 1.09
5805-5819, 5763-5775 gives 1.03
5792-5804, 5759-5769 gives 1.01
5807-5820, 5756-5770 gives 1.04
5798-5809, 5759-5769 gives 1.03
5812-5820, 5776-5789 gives 1.07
